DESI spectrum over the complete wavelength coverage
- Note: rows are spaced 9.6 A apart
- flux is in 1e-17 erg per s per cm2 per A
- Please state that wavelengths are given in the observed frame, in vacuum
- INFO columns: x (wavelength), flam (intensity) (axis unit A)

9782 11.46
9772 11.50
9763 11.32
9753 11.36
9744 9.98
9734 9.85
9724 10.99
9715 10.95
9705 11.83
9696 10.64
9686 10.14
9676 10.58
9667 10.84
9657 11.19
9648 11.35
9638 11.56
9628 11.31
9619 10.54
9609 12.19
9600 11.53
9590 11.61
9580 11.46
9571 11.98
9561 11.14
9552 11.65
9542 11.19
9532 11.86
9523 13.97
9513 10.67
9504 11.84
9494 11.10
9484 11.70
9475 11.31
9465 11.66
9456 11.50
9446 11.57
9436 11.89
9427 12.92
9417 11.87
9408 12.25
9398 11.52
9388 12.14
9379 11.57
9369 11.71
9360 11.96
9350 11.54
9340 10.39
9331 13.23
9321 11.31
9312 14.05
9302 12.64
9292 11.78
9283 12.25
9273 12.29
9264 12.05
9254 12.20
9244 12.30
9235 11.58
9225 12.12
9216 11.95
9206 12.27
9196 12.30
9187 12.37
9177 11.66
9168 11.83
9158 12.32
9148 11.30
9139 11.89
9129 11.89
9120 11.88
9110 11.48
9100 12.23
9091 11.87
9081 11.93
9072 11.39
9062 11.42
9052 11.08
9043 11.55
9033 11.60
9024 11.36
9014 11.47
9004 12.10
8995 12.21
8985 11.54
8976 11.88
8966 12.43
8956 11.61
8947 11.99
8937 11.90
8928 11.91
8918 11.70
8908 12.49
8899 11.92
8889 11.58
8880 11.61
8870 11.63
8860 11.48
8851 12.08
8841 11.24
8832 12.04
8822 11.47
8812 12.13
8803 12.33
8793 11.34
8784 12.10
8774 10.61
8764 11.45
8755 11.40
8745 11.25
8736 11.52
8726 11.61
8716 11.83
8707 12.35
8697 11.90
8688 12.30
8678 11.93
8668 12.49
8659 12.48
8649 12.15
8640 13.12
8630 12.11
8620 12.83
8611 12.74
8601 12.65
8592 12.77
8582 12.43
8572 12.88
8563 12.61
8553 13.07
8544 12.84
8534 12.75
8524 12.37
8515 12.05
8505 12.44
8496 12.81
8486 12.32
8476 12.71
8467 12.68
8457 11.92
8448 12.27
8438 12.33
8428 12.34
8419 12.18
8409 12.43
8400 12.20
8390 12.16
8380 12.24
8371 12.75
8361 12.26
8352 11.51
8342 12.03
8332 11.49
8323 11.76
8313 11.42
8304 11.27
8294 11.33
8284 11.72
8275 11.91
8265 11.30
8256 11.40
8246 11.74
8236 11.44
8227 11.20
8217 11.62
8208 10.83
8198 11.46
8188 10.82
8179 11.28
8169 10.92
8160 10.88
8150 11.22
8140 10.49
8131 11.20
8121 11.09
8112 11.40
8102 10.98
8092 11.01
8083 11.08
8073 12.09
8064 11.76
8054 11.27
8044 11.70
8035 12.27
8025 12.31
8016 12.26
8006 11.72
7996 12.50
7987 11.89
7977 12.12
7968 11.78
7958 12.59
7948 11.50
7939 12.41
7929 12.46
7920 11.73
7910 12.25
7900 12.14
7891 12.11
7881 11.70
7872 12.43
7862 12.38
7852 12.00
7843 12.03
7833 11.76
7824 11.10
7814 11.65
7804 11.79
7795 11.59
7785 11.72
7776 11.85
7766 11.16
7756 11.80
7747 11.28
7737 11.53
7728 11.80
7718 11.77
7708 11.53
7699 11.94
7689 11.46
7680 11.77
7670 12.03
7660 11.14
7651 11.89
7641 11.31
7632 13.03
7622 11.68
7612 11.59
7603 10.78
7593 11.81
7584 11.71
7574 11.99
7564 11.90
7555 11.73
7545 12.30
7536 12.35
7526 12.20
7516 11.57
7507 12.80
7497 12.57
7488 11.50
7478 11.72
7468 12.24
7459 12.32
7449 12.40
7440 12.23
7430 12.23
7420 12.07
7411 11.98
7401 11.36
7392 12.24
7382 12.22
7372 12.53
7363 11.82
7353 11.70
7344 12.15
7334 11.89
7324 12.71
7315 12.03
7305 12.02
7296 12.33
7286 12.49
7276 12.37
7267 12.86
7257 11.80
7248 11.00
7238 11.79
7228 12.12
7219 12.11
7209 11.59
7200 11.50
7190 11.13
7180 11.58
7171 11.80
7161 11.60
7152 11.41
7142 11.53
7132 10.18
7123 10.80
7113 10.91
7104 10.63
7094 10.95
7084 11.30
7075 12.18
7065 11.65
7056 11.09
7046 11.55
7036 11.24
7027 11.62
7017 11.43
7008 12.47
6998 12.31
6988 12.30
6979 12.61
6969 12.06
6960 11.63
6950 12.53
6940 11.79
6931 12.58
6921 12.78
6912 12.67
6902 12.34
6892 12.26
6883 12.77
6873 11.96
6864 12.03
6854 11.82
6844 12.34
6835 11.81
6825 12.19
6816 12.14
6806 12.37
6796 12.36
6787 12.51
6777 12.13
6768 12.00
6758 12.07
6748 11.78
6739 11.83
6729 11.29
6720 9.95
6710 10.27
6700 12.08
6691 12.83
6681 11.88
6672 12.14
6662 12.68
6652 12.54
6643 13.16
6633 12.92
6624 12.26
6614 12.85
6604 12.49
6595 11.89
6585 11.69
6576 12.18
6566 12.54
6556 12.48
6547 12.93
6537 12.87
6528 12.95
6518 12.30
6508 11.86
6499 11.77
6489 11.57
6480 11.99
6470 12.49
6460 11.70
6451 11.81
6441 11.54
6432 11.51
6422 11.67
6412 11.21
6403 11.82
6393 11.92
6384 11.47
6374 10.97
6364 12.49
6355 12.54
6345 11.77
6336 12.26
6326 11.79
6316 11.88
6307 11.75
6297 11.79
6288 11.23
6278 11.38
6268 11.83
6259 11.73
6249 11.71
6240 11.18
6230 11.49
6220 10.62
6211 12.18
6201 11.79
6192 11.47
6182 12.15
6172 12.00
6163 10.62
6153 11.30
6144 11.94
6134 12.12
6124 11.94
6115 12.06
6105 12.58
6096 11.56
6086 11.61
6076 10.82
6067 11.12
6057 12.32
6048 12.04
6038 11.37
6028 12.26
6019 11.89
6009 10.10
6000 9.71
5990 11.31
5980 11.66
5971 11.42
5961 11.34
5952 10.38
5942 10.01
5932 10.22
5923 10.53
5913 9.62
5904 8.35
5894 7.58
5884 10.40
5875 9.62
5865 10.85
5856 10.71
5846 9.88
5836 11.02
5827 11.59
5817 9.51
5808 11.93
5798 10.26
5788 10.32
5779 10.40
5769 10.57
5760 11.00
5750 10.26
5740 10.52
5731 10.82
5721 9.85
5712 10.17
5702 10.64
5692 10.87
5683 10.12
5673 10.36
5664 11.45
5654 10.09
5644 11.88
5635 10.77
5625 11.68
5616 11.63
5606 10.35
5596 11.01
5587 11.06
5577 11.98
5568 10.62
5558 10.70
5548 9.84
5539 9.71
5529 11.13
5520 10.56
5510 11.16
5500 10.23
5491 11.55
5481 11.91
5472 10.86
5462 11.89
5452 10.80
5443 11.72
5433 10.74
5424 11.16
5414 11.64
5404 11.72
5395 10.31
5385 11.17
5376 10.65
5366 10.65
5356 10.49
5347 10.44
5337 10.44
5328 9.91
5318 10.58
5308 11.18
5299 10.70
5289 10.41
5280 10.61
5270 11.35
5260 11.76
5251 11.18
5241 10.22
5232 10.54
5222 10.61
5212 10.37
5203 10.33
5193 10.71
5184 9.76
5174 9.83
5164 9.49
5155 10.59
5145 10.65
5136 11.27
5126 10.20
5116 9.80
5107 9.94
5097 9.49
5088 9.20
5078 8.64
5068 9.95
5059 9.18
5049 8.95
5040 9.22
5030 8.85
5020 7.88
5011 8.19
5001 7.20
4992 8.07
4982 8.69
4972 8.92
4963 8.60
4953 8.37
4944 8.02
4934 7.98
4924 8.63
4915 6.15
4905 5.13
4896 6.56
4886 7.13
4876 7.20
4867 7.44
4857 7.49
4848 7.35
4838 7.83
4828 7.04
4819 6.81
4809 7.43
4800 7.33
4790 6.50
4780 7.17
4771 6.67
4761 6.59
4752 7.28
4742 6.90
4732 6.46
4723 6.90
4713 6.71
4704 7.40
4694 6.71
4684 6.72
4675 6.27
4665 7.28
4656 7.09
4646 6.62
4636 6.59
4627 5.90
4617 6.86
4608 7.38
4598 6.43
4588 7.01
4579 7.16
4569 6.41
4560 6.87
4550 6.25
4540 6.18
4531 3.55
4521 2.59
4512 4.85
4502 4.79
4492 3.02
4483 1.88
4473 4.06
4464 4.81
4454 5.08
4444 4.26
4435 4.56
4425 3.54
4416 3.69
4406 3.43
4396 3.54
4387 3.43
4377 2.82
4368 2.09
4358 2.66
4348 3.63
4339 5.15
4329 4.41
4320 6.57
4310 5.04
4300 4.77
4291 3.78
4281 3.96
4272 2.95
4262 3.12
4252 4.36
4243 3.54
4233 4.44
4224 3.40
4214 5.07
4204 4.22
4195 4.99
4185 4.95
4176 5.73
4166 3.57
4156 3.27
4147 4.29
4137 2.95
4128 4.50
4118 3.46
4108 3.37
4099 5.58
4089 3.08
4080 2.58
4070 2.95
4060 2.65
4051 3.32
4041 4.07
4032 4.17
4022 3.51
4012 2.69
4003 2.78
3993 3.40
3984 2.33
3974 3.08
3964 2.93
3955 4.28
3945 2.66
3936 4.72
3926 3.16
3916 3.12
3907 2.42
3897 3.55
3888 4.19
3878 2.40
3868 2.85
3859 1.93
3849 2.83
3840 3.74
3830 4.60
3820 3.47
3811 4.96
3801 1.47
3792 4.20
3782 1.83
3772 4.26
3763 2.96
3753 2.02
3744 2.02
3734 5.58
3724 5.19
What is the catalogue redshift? 0.14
